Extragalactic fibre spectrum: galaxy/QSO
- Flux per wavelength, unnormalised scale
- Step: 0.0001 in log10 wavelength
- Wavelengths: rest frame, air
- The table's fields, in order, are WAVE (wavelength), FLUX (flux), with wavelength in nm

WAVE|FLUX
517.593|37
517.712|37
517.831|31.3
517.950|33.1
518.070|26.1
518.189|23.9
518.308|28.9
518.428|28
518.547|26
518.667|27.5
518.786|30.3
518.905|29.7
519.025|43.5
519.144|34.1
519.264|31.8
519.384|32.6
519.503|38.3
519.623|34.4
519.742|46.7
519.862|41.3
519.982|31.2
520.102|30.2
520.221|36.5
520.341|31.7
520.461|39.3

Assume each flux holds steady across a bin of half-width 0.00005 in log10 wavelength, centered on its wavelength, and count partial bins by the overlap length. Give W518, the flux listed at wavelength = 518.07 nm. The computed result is 26.1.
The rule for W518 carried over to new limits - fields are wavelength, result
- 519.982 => 31.2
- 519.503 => 38.3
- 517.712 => 37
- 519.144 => 34.1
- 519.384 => 32.6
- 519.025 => 43.5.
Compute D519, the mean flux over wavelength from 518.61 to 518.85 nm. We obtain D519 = 29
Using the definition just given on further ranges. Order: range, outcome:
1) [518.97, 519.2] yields 38.9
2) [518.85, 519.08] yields 36.5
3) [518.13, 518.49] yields 26.9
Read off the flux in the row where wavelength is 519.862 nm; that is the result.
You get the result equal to 41.3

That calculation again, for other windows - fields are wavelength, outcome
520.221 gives 36.5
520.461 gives 39.3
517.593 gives 37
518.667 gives 27.5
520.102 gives 30.2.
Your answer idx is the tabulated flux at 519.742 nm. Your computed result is 46.7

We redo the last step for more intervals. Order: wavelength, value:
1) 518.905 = 29.7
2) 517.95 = 33.1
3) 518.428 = 28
